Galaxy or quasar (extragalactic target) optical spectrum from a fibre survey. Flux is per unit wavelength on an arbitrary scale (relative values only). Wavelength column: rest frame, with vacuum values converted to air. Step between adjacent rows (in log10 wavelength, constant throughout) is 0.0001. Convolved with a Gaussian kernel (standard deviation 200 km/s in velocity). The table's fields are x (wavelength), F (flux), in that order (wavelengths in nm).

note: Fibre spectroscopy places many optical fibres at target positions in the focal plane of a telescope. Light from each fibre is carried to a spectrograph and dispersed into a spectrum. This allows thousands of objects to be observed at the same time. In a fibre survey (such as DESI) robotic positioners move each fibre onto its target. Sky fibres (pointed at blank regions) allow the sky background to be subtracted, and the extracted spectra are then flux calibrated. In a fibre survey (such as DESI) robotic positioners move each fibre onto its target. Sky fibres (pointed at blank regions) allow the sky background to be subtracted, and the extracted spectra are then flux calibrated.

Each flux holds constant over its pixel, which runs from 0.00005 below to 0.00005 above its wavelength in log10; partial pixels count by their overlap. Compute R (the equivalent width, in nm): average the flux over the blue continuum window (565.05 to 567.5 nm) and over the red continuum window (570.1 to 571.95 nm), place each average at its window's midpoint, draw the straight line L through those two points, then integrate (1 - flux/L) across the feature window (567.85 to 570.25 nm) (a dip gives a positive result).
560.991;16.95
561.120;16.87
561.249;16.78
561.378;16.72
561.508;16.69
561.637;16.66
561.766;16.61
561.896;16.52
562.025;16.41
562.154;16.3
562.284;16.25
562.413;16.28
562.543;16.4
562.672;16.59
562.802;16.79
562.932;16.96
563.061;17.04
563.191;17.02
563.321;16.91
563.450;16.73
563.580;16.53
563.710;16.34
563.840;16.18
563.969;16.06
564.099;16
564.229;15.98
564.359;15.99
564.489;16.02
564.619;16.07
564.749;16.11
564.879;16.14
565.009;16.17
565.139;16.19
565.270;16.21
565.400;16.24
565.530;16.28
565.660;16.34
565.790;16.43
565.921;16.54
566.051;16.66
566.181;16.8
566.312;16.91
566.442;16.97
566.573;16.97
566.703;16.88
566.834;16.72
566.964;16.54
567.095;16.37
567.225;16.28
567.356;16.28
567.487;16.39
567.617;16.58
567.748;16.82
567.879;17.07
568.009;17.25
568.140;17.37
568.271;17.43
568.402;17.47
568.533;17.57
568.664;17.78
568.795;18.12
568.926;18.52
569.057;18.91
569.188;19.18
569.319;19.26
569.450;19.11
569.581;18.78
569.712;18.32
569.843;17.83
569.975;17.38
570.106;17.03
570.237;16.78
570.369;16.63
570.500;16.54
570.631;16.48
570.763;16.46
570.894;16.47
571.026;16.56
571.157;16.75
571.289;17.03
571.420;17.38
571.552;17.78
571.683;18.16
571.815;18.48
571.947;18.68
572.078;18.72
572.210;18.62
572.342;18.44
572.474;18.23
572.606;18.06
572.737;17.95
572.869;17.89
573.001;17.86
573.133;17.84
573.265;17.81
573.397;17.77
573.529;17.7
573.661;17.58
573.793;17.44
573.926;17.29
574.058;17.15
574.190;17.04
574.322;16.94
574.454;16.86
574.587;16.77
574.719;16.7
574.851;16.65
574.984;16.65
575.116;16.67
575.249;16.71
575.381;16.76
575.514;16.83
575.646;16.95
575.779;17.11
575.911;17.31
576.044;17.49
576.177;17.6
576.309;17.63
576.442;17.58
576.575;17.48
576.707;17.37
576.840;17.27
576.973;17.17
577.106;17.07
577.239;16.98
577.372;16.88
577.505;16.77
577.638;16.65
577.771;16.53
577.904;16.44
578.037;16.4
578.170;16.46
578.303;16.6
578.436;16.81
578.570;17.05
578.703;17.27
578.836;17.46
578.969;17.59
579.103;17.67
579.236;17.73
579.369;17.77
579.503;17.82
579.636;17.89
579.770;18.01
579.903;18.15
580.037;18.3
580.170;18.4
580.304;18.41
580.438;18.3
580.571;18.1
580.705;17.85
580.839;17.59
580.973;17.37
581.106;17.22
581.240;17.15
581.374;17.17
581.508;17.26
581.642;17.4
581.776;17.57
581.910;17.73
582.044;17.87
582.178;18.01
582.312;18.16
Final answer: -0.16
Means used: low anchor 16.5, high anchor 17.1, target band 18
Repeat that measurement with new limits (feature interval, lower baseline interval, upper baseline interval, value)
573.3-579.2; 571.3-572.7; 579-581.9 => 0.30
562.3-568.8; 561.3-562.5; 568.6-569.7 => 0.36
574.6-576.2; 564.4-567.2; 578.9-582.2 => 0.04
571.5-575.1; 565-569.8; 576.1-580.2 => -0.08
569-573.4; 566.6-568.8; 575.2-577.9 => -0.20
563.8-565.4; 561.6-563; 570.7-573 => 0.07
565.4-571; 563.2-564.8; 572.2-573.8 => -0.05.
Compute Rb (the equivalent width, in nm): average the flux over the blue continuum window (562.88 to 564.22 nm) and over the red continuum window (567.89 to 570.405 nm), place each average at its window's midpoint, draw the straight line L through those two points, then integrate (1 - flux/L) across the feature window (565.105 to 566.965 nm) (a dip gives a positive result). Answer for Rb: 0.06 nm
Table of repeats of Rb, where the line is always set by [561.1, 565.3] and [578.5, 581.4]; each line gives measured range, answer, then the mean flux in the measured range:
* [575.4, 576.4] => 0.010 nm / 17.3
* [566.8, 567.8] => 0.016 nm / 16.5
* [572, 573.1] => -0.067 nm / 18.2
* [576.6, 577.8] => 0.036 nm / 17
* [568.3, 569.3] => -0.081 nm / 18.2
